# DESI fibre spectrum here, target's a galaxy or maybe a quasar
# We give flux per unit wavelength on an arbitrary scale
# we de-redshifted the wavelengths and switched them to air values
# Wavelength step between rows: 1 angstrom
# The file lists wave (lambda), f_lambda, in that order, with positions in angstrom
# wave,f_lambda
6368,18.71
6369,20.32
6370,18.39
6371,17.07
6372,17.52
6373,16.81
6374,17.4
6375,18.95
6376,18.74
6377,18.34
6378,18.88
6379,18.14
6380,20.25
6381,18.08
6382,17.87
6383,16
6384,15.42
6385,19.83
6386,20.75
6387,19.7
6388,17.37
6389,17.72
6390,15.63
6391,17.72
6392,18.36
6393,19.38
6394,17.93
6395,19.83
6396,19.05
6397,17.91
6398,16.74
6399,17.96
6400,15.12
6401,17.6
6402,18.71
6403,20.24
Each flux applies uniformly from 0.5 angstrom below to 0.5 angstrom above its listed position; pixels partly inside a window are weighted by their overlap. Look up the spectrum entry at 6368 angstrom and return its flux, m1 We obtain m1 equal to 18.71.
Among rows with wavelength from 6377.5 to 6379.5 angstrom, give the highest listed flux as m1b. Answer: 18.88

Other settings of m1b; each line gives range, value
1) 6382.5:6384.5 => 16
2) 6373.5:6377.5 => 18.95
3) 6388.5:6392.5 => 18.36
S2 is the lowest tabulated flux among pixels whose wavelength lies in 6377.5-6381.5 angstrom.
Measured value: 18.08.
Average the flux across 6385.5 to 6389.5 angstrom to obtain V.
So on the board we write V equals 18.9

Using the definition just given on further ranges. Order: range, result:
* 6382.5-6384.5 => 15.7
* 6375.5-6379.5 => 18.5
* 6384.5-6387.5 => 20.1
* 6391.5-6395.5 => 18.9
